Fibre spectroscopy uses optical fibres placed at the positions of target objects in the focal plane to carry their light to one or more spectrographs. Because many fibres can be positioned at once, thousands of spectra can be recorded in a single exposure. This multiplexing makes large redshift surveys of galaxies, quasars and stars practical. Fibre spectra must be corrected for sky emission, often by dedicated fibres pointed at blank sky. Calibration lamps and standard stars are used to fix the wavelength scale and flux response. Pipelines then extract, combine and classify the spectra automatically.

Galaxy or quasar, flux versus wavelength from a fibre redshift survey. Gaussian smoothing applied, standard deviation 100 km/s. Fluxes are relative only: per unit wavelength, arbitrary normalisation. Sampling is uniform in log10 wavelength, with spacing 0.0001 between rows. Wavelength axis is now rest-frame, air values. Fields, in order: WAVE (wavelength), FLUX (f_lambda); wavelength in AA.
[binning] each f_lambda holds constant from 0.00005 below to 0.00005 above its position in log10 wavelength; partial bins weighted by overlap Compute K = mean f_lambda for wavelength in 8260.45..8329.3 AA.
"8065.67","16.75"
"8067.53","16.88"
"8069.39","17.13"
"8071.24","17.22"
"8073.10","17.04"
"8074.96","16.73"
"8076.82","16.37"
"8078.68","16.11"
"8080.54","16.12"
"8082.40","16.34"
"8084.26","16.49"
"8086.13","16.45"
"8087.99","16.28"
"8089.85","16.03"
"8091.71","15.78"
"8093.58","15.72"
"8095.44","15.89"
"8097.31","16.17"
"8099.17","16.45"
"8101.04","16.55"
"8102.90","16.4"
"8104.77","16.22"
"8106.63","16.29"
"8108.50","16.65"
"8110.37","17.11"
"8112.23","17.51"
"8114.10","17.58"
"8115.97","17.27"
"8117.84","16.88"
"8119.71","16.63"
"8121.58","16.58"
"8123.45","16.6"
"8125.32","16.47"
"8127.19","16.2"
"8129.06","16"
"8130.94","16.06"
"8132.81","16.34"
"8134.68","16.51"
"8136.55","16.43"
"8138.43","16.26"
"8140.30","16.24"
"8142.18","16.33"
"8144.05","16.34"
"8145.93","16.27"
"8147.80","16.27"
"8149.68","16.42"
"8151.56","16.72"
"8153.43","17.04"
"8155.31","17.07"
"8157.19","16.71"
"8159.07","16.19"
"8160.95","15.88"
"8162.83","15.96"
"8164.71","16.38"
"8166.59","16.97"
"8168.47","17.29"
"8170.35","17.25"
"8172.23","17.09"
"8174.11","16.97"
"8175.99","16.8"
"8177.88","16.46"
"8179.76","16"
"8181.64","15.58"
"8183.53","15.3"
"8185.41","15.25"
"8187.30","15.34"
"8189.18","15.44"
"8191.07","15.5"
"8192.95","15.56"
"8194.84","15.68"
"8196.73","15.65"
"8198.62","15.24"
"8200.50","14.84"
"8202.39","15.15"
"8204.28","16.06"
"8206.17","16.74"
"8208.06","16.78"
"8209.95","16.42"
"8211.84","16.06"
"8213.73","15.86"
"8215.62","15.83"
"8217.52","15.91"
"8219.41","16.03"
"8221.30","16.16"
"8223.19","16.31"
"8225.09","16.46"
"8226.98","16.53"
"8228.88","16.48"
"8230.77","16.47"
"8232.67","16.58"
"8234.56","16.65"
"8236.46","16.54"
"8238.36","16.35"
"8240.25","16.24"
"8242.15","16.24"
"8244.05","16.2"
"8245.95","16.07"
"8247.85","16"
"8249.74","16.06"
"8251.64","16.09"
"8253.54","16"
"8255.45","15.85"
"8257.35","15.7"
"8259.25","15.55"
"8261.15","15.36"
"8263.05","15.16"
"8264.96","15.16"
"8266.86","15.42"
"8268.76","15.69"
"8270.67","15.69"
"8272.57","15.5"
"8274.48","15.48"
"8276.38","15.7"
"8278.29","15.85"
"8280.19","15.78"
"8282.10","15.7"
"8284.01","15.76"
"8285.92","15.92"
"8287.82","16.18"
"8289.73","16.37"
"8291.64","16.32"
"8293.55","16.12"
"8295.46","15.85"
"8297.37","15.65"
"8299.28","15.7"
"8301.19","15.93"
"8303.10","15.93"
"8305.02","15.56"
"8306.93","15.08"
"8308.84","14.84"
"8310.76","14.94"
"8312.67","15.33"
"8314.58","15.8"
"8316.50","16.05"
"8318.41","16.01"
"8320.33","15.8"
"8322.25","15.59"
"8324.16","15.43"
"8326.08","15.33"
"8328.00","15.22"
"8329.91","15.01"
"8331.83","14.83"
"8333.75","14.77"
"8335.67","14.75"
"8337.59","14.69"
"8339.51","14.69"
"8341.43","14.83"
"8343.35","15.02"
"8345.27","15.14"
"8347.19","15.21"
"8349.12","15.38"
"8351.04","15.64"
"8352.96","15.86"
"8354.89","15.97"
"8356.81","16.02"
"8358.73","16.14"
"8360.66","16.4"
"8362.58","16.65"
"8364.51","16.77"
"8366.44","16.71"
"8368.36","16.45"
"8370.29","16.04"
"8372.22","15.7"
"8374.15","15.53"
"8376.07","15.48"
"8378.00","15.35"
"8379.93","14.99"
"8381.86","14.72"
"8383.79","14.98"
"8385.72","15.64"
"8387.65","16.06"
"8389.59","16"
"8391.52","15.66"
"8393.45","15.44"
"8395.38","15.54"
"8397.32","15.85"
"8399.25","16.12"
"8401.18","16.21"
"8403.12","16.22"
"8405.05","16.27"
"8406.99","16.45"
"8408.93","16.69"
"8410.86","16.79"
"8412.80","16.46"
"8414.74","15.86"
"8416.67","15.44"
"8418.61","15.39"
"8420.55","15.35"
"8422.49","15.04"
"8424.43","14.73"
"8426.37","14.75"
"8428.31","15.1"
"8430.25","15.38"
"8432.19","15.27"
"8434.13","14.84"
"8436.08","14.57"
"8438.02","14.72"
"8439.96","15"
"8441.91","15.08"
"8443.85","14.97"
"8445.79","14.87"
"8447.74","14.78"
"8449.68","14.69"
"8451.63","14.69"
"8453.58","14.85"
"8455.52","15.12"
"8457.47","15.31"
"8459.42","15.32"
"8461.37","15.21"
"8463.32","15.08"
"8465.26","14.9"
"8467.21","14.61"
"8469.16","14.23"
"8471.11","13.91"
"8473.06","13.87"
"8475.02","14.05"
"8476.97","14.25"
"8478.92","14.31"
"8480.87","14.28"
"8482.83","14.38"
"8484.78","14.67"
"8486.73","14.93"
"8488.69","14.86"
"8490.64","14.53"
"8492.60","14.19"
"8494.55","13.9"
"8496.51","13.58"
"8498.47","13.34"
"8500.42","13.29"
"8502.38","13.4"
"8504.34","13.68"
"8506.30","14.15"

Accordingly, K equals 15.6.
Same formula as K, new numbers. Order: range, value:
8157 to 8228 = 16.1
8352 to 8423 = 15.9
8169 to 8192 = 16.1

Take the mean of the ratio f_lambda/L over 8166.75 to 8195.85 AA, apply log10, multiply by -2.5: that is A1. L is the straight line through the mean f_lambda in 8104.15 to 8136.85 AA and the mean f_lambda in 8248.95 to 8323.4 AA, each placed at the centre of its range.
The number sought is 0.012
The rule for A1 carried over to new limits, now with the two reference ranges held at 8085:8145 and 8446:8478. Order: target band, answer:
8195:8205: 0.04 mag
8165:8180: -0.05 mag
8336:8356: 0.00 mag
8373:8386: -0.01 mag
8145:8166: -0.01 mag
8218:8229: -0.03 mag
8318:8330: -0.01 mag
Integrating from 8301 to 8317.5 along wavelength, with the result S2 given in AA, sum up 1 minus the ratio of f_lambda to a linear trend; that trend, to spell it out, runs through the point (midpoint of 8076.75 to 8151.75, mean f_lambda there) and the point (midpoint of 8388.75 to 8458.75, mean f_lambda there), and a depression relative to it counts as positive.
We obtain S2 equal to 0.33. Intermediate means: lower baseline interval 16.4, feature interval 15.5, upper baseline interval 15.4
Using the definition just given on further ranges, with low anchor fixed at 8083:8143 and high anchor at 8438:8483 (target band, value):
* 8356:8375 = -1.35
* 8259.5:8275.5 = 0.23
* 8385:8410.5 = -1.75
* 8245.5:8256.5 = -0.18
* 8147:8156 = -0.25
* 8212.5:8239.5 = -0.71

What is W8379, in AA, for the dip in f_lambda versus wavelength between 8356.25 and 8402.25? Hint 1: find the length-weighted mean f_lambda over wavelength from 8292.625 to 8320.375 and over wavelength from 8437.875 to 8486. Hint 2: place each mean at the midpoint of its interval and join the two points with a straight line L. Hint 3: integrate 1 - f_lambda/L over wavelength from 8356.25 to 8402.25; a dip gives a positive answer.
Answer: -2.0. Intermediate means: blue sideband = 15.6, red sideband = 14.7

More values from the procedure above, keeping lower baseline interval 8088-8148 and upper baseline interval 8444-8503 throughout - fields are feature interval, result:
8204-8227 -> -0.49 AA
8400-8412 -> -1.29 AA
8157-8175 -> -0.55 AA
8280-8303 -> -0.70 AA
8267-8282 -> -0.09 AA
